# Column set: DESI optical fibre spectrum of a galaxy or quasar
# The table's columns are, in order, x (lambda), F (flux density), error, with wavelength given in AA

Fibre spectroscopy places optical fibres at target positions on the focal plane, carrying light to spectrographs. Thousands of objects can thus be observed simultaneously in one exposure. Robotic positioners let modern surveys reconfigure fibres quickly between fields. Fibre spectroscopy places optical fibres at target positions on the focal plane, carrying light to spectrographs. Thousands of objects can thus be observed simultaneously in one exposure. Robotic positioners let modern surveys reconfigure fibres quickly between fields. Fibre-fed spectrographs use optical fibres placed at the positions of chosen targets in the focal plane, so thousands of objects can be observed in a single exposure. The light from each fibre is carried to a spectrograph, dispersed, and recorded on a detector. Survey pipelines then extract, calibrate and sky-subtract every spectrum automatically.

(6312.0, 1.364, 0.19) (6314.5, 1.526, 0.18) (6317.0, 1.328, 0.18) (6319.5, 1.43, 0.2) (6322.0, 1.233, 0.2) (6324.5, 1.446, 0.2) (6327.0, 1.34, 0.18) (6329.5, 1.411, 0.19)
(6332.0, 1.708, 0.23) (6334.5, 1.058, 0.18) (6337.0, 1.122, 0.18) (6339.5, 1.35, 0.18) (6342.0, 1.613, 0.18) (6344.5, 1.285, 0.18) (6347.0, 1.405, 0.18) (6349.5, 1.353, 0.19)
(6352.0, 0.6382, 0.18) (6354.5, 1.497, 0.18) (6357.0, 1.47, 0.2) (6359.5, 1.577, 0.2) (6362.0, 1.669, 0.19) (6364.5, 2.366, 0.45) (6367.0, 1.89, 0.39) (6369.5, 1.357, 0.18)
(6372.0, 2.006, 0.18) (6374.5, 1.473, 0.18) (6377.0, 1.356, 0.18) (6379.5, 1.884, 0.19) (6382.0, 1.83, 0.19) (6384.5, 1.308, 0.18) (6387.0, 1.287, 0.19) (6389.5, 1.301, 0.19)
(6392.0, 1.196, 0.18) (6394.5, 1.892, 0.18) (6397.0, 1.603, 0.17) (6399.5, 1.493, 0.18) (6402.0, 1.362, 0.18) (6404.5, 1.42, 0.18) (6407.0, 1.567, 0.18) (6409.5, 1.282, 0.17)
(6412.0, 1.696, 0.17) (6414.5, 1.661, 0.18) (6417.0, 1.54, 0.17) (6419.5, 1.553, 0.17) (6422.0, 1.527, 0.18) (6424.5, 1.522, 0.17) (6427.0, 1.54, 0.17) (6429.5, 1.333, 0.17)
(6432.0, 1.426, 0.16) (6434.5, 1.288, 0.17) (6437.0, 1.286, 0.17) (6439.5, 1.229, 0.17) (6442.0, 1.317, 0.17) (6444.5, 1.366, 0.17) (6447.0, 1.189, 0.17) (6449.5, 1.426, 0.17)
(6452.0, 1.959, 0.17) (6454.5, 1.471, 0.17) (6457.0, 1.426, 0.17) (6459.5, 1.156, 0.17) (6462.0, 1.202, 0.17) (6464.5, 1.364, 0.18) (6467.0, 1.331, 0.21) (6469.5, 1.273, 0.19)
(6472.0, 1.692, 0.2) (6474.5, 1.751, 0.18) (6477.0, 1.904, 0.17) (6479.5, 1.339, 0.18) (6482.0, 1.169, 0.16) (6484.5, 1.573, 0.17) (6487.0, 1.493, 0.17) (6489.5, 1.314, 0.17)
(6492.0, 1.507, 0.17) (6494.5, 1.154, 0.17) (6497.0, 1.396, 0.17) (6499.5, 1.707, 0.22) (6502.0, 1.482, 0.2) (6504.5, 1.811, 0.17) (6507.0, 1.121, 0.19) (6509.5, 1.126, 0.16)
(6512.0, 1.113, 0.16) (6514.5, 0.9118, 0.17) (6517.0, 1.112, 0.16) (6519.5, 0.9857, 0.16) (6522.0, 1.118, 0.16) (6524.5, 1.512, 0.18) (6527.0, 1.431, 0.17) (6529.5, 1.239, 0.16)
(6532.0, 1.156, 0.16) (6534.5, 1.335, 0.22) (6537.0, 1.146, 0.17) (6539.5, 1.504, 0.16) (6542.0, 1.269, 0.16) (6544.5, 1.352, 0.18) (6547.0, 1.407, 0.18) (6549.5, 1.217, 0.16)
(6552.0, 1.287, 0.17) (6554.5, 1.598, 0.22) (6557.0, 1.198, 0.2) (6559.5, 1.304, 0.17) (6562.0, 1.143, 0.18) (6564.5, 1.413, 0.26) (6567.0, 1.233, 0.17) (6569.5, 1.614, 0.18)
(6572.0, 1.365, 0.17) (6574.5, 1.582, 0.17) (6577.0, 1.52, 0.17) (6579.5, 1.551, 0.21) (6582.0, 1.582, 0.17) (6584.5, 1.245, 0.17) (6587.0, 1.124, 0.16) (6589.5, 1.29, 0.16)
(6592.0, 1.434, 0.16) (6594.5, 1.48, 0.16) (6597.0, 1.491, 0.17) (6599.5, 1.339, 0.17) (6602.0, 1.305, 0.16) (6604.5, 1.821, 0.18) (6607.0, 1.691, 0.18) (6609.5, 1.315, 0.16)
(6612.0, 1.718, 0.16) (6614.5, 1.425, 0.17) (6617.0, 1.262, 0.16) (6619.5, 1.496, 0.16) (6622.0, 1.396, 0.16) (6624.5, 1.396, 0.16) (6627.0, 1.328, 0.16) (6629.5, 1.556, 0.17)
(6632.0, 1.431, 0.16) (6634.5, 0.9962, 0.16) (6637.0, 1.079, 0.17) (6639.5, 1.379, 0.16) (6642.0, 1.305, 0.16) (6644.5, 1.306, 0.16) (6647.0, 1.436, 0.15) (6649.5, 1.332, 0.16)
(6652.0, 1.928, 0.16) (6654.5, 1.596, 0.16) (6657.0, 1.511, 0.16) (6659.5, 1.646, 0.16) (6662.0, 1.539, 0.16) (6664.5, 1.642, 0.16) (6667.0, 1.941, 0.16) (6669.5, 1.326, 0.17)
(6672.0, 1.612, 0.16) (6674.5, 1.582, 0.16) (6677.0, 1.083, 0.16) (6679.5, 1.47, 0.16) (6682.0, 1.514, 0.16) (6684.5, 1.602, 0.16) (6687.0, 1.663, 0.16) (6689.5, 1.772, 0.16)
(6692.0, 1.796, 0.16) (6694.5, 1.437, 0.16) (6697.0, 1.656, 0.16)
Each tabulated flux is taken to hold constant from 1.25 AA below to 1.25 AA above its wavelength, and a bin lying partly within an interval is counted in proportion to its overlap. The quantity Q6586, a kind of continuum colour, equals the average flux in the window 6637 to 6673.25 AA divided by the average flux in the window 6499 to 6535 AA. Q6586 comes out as 1.20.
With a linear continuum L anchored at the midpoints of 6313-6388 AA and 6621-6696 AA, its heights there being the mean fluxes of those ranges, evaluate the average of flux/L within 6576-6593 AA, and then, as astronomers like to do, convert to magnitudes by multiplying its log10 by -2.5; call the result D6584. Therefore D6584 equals 0.07 mag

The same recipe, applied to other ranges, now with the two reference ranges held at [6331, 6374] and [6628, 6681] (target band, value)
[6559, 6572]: 0.10 mag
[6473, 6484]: -0.05 mag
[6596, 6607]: -0.03 mag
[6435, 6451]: 0.13 mag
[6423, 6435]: 0.04 mag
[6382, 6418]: 0.00 mag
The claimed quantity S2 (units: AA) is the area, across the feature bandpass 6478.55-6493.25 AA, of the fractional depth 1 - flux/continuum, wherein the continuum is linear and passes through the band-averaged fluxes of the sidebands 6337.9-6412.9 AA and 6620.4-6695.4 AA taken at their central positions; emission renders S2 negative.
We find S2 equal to 1.0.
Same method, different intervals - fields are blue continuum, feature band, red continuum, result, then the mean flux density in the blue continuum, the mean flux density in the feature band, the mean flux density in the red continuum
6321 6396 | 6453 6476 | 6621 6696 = 1.0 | 1.48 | 1.42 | 1.49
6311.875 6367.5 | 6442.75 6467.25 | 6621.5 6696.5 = 1.1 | 1.43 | 1.39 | 1.49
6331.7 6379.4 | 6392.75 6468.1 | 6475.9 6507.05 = 1.7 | 1.49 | 1.45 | 1.47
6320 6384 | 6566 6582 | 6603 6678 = -0.2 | 1.49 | 1.49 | 1.47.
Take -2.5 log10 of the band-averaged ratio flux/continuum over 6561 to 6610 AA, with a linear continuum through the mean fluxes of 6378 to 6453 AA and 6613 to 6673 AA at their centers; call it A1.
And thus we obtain 0.02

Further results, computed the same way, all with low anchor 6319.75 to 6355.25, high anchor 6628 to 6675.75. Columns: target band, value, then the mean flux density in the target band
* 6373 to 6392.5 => -0.10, 1.47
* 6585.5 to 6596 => 0.09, 1.33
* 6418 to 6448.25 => -0.01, 1.38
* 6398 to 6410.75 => -0.06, 1.43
